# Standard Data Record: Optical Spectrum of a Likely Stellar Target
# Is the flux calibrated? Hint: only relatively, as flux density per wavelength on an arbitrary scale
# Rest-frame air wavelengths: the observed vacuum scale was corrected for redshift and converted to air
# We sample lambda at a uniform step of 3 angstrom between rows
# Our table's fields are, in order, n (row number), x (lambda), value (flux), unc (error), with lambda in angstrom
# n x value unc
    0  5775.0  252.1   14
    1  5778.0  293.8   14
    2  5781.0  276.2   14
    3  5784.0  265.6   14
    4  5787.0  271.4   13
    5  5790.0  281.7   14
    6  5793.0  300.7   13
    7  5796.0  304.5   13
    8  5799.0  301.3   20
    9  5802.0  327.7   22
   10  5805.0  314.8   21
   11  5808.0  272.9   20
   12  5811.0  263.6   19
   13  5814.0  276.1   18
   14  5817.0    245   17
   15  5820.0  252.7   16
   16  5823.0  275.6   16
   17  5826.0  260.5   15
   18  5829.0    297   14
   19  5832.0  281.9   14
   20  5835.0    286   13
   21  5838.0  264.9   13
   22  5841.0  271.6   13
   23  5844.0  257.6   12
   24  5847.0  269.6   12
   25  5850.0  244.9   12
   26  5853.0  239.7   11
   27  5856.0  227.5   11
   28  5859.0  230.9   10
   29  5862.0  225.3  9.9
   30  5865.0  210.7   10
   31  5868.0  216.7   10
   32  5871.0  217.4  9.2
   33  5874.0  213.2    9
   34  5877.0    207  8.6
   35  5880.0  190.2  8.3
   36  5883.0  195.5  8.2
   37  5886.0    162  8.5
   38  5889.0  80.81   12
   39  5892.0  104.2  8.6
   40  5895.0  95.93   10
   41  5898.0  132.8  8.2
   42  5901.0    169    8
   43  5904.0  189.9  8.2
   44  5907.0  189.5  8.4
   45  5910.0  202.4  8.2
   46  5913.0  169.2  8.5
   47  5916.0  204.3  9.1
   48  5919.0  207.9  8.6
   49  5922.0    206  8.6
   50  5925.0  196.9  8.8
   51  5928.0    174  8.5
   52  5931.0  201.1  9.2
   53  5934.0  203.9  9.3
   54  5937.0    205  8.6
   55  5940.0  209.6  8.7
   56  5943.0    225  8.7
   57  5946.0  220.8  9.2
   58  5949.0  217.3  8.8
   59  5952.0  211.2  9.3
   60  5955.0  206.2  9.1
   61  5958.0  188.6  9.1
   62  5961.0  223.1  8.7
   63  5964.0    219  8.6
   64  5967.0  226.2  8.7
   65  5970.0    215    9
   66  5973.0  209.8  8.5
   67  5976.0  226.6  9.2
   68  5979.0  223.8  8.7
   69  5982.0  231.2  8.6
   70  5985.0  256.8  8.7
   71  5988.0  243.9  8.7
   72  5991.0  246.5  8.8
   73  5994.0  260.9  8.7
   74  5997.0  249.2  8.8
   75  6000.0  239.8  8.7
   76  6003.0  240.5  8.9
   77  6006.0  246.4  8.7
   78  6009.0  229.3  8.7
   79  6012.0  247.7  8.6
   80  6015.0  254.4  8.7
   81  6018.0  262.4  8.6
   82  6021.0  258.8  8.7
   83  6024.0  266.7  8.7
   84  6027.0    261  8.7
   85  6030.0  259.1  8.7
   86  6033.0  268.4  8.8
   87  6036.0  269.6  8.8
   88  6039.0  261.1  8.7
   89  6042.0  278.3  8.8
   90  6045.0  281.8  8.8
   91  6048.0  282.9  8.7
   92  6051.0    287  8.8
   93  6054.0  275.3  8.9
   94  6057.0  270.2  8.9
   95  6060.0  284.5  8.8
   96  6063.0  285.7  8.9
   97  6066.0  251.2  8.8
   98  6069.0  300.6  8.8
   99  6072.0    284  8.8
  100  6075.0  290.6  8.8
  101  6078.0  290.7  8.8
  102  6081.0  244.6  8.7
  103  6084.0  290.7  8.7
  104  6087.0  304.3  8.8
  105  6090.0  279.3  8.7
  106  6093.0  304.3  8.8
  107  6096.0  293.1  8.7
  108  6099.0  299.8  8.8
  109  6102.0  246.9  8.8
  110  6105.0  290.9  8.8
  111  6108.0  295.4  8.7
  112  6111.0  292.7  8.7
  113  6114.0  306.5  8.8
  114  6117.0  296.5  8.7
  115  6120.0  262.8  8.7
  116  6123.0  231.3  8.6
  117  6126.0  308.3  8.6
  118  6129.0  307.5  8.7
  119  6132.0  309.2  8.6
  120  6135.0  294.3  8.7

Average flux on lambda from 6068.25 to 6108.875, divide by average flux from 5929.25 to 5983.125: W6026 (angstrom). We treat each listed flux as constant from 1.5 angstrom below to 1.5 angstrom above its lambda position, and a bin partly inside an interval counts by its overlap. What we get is 1.34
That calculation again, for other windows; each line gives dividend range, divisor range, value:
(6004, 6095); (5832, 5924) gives 1.33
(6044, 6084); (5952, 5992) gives 1.25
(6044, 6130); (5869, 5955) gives 1.52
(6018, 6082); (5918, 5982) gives 1.30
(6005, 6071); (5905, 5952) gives 1.32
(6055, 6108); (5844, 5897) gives 1.44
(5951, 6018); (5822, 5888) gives 0.98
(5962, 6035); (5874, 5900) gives 1.62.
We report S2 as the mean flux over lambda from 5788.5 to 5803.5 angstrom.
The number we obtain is 303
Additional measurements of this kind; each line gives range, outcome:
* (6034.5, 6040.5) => 265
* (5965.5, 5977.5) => 219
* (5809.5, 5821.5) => 259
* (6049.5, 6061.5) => 279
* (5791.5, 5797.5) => 303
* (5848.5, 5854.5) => 242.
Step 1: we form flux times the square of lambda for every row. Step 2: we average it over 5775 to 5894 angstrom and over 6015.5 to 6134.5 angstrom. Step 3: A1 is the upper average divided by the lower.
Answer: 1.23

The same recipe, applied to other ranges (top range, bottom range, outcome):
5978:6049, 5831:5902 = 1.29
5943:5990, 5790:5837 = 0.82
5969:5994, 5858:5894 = 1.30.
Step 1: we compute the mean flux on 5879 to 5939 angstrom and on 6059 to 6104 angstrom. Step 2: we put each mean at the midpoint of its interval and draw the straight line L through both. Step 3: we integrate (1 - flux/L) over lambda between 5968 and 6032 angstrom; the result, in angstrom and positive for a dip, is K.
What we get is -3.4 angstrom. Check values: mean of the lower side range 174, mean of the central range 244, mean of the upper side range 283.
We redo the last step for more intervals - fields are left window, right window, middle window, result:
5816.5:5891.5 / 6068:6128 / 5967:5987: 2.4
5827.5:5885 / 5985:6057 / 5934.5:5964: 4.5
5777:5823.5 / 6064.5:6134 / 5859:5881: 5.5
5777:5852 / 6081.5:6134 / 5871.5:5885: 3.8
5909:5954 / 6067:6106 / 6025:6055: -1.3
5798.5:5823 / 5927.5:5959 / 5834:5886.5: 4.9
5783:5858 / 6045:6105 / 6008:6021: 1.4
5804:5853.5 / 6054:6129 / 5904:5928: 6.9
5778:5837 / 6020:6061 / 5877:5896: 9.1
